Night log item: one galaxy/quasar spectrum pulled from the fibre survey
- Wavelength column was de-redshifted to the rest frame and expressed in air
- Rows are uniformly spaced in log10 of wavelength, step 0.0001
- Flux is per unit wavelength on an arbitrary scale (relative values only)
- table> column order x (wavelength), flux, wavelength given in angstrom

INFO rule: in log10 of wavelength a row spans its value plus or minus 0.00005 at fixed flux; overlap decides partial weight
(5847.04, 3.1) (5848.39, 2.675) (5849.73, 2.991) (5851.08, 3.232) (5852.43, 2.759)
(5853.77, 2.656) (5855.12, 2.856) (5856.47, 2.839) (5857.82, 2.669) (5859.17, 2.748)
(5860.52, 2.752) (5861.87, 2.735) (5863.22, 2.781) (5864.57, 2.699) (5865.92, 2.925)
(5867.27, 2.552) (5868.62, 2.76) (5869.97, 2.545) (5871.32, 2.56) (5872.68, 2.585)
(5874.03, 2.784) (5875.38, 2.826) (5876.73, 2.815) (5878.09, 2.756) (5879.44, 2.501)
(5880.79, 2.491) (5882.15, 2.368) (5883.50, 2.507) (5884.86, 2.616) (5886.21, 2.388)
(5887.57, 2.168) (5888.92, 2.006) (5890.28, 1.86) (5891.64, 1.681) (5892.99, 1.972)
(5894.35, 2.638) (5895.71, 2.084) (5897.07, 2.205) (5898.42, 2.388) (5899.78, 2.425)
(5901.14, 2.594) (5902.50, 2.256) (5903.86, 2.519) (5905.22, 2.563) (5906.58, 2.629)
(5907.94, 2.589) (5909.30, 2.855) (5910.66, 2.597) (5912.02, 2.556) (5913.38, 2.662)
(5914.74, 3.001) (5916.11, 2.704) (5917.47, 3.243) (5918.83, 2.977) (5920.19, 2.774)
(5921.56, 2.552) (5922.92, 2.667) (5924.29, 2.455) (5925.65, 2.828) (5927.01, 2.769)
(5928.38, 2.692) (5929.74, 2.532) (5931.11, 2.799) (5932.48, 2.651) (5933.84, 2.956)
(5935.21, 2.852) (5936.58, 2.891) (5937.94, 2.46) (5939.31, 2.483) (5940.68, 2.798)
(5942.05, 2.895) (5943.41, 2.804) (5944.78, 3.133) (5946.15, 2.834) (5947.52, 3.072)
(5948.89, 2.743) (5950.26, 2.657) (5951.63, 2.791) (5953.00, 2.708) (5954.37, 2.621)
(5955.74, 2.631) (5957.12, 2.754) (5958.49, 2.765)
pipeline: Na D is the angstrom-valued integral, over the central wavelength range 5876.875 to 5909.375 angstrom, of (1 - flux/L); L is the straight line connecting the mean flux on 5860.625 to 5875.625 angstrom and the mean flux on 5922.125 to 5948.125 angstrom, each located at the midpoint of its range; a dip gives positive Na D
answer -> 4.2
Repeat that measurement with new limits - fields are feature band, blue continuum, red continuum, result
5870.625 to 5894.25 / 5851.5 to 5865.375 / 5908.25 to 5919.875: 3.2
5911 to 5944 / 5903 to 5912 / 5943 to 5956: -0.5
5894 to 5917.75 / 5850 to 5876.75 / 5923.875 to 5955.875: 1.6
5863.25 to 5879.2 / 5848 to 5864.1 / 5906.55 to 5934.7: 0.5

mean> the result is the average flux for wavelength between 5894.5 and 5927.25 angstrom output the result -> 2.62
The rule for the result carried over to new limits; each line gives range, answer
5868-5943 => 2.58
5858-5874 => 2.7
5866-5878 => 2.69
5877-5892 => 2.33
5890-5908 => 2.32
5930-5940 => 2.72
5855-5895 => 2.54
